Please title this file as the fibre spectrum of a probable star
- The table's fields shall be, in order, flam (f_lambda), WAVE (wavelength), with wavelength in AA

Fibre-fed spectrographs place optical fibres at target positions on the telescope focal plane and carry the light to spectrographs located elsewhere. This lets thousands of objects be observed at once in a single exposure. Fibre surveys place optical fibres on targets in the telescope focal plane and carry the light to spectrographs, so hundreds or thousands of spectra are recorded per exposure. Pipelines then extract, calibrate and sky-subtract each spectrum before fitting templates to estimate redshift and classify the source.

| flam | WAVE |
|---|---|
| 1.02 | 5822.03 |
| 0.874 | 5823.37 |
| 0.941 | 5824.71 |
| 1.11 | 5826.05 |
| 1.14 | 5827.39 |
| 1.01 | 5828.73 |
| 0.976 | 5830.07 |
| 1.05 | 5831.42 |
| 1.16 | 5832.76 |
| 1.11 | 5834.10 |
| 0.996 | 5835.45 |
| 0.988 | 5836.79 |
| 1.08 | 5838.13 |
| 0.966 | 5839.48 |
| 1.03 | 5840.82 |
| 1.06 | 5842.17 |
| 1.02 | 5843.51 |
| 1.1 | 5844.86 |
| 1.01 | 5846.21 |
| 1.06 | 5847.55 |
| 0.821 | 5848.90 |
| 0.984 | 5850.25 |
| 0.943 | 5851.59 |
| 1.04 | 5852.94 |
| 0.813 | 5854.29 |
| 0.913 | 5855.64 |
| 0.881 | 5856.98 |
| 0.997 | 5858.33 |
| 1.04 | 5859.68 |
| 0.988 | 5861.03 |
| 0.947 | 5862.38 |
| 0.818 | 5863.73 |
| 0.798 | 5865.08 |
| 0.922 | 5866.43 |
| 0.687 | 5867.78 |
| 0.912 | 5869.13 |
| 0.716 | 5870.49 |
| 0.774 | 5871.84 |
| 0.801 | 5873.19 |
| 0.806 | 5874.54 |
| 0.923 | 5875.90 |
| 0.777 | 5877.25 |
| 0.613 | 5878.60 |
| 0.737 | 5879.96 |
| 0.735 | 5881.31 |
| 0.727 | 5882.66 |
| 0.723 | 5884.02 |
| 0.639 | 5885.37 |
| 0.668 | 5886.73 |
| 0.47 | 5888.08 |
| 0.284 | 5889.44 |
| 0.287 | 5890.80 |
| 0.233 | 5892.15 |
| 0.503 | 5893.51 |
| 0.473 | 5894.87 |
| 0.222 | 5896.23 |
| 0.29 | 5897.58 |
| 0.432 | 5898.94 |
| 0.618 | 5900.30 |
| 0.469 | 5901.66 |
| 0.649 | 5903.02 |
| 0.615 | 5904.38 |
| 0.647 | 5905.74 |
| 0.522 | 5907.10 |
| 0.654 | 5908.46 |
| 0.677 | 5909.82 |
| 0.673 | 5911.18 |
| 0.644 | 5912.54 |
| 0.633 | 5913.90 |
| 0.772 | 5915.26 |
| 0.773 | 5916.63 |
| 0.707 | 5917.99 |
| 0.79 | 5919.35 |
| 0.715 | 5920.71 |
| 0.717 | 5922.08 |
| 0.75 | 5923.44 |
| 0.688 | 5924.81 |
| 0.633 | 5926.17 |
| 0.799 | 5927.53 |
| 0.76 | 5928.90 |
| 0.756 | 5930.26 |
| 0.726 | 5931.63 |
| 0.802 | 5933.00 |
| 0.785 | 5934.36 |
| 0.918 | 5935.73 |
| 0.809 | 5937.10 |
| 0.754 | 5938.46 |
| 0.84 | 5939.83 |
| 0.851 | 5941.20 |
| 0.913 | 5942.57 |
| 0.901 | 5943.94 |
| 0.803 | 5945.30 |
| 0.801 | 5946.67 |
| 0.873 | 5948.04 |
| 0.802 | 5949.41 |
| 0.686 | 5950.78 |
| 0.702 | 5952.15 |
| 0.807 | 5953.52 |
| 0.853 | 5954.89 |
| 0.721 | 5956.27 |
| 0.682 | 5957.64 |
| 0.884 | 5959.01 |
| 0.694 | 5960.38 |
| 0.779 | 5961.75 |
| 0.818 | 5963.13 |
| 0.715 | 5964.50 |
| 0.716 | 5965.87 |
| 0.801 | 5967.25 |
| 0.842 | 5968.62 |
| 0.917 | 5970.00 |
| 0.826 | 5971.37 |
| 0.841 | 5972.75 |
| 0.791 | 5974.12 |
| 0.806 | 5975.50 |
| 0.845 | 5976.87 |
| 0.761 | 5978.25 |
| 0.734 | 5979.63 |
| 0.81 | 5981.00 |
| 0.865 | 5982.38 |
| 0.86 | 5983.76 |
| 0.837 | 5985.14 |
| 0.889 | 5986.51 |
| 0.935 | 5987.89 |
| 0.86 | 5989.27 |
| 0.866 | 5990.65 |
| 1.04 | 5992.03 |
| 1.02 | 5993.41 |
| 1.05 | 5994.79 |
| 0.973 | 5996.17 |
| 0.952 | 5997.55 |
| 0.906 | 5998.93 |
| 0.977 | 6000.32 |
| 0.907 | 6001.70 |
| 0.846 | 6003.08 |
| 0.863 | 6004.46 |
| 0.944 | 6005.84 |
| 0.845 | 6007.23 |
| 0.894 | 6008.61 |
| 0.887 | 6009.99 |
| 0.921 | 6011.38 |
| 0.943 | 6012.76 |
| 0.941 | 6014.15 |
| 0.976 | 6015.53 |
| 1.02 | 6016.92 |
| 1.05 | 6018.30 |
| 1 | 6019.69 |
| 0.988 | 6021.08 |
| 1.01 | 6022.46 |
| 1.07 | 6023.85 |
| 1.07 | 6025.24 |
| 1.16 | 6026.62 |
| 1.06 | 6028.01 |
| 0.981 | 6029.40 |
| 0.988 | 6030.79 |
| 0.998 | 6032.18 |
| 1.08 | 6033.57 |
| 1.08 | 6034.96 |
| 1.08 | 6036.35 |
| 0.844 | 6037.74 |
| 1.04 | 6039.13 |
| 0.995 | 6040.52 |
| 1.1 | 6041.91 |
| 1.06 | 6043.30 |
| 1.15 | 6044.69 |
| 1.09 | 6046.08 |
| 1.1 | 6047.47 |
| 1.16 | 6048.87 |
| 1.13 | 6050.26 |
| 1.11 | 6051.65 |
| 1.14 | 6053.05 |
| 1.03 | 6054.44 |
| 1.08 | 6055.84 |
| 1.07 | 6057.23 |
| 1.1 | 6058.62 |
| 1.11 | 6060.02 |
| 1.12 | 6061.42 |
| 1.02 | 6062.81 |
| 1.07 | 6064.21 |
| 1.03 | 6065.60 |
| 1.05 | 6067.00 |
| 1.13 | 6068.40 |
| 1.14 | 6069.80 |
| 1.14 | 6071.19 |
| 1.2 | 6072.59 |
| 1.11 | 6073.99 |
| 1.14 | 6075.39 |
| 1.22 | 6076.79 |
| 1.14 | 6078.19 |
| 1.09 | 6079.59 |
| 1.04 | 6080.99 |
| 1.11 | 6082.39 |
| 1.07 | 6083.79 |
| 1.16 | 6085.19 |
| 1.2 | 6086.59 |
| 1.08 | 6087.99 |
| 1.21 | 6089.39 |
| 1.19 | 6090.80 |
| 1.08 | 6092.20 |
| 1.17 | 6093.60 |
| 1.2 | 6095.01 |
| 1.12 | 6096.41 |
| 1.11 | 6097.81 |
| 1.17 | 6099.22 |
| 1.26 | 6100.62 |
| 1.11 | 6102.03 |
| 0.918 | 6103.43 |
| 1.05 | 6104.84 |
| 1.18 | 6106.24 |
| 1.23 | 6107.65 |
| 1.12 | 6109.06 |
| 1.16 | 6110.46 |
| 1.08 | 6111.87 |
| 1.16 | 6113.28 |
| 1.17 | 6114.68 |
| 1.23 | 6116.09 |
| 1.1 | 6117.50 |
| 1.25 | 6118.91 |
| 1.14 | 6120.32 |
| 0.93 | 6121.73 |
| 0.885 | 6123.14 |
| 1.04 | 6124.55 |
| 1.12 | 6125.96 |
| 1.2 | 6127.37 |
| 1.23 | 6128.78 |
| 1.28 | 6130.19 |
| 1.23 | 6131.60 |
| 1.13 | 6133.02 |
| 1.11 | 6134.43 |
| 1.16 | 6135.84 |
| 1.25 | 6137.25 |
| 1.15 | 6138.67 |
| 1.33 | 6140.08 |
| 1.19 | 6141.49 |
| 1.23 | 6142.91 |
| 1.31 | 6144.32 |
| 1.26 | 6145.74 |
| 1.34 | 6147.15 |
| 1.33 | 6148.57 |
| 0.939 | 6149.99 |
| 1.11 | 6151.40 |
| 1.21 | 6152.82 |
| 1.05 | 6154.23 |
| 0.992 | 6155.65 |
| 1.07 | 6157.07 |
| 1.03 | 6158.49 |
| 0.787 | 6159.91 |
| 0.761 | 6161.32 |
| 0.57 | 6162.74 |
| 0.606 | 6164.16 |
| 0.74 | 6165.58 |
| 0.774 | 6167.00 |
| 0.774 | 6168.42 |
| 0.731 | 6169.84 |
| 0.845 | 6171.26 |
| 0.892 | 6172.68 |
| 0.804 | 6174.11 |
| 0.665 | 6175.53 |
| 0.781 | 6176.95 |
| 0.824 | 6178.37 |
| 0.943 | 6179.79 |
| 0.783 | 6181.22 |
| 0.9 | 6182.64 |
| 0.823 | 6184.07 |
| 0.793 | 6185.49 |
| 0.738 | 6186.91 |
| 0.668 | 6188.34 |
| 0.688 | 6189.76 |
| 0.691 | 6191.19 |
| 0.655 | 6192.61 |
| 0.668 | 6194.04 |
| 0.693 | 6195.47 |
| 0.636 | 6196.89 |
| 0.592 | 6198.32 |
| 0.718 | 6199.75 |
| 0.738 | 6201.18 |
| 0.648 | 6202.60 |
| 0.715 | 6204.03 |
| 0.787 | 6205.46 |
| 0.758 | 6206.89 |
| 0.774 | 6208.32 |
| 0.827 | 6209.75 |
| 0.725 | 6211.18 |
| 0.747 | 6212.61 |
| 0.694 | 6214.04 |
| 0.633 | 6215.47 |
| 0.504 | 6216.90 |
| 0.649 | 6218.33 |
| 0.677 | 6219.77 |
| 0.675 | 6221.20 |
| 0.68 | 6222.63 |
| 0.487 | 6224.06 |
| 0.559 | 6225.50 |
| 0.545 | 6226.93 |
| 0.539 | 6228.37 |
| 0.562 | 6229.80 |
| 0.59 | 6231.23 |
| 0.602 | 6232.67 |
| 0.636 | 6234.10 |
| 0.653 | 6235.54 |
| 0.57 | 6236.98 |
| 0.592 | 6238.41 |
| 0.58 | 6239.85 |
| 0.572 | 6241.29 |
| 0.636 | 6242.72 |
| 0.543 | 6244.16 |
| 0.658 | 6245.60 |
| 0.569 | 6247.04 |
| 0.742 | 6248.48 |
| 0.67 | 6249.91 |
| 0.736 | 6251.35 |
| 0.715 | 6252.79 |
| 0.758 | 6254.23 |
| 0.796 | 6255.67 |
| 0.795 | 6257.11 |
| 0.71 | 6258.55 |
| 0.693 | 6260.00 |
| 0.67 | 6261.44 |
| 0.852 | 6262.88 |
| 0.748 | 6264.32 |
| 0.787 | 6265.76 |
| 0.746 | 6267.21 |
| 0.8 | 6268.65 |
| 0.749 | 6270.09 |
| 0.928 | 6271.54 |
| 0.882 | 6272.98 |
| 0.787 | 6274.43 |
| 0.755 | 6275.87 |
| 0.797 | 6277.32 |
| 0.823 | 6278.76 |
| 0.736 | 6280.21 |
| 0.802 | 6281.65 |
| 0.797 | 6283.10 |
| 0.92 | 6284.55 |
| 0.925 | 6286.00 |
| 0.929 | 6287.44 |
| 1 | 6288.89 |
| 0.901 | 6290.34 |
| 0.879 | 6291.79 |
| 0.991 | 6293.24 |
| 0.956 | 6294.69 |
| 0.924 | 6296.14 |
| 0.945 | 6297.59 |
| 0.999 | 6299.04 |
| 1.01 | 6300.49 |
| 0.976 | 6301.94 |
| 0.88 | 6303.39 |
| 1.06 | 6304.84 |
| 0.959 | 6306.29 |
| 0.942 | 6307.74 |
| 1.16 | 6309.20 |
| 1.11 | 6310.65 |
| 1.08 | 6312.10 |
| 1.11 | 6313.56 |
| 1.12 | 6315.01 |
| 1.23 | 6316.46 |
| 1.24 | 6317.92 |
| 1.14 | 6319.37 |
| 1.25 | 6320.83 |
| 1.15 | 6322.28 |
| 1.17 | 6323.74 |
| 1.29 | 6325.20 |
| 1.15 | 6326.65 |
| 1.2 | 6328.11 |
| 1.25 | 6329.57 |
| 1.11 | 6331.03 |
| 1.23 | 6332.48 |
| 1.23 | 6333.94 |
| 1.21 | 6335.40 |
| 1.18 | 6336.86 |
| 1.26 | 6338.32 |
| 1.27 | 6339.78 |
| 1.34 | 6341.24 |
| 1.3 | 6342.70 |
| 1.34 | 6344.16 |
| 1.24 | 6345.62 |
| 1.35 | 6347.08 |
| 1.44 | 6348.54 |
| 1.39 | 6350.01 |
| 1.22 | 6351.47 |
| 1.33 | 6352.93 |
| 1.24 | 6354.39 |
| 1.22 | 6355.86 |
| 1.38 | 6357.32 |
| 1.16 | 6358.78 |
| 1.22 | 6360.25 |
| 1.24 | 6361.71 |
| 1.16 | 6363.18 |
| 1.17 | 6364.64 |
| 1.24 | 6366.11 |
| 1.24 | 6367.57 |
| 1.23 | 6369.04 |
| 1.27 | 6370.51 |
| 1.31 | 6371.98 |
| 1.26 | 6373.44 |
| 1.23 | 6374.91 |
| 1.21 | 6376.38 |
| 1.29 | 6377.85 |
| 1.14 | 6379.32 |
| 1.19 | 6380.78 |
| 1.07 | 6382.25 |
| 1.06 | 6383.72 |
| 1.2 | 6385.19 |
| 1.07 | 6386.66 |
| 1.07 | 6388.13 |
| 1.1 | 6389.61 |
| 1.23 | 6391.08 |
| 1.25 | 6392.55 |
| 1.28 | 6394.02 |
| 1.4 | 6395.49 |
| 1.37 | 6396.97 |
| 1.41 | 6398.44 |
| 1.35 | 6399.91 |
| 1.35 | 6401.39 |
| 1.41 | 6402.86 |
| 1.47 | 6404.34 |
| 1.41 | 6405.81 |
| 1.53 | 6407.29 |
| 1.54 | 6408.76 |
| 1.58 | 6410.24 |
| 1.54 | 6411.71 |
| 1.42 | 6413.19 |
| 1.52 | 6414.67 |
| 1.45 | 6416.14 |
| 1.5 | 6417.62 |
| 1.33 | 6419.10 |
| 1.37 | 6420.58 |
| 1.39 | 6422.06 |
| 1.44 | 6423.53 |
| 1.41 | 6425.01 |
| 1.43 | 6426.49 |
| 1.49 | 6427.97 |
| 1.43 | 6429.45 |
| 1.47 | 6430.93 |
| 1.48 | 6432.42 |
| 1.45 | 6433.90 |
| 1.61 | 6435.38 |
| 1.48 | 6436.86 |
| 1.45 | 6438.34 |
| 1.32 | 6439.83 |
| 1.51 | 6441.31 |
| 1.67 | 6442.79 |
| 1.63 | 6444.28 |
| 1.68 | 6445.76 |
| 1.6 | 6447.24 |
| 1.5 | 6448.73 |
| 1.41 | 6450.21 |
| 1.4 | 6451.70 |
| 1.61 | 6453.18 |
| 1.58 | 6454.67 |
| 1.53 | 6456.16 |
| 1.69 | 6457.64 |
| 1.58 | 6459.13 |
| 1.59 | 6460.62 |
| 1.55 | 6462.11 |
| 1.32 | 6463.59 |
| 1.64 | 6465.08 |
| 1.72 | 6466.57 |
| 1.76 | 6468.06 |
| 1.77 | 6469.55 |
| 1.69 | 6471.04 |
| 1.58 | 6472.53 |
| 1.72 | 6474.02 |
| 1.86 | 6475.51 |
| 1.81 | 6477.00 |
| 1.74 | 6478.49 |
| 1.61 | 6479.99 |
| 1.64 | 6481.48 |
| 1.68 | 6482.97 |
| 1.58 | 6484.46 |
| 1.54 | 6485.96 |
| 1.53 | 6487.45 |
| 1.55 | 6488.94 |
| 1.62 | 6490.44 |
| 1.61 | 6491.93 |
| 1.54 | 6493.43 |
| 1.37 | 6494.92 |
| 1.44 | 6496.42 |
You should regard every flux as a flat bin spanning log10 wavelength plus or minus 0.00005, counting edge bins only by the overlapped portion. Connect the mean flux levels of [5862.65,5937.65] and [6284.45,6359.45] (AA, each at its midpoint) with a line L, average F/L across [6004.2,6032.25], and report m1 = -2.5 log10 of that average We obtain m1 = -0.22 mag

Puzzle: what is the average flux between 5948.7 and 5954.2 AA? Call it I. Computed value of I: 0.75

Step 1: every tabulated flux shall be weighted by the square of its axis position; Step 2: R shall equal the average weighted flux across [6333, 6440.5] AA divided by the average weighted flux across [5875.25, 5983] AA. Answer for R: 2.17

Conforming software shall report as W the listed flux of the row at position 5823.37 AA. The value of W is 0.874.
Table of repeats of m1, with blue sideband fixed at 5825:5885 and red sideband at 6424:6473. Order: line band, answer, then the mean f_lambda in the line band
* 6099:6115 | 0.051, 1.13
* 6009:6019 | 0.138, 0.96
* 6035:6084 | 0.045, 1.09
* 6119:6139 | 0.070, 1.14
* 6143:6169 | 0.245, 0.988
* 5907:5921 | 0.381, 0.694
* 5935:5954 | 0.236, 0.819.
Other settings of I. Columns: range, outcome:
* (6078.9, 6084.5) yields 1.08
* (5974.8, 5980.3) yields 0.786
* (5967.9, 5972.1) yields 0.861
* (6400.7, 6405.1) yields 1.41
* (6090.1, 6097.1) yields 1.15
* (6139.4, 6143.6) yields 1.25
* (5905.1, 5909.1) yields 0.607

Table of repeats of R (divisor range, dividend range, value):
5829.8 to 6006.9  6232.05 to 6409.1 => 1.51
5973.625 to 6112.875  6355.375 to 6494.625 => 1.57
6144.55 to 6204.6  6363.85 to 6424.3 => 1.69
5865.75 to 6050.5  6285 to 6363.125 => 1.58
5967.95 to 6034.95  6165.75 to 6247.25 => 0.79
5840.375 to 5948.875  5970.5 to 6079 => 1.39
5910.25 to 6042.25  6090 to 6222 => 1.16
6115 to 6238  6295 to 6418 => 1.52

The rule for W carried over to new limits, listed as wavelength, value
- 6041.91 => 1.1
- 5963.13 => 0.818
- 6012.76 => 0.943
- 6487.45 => 1.53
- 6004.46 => 0.863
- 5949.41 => 0.802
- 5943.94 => 0.901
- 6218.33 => 0.649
